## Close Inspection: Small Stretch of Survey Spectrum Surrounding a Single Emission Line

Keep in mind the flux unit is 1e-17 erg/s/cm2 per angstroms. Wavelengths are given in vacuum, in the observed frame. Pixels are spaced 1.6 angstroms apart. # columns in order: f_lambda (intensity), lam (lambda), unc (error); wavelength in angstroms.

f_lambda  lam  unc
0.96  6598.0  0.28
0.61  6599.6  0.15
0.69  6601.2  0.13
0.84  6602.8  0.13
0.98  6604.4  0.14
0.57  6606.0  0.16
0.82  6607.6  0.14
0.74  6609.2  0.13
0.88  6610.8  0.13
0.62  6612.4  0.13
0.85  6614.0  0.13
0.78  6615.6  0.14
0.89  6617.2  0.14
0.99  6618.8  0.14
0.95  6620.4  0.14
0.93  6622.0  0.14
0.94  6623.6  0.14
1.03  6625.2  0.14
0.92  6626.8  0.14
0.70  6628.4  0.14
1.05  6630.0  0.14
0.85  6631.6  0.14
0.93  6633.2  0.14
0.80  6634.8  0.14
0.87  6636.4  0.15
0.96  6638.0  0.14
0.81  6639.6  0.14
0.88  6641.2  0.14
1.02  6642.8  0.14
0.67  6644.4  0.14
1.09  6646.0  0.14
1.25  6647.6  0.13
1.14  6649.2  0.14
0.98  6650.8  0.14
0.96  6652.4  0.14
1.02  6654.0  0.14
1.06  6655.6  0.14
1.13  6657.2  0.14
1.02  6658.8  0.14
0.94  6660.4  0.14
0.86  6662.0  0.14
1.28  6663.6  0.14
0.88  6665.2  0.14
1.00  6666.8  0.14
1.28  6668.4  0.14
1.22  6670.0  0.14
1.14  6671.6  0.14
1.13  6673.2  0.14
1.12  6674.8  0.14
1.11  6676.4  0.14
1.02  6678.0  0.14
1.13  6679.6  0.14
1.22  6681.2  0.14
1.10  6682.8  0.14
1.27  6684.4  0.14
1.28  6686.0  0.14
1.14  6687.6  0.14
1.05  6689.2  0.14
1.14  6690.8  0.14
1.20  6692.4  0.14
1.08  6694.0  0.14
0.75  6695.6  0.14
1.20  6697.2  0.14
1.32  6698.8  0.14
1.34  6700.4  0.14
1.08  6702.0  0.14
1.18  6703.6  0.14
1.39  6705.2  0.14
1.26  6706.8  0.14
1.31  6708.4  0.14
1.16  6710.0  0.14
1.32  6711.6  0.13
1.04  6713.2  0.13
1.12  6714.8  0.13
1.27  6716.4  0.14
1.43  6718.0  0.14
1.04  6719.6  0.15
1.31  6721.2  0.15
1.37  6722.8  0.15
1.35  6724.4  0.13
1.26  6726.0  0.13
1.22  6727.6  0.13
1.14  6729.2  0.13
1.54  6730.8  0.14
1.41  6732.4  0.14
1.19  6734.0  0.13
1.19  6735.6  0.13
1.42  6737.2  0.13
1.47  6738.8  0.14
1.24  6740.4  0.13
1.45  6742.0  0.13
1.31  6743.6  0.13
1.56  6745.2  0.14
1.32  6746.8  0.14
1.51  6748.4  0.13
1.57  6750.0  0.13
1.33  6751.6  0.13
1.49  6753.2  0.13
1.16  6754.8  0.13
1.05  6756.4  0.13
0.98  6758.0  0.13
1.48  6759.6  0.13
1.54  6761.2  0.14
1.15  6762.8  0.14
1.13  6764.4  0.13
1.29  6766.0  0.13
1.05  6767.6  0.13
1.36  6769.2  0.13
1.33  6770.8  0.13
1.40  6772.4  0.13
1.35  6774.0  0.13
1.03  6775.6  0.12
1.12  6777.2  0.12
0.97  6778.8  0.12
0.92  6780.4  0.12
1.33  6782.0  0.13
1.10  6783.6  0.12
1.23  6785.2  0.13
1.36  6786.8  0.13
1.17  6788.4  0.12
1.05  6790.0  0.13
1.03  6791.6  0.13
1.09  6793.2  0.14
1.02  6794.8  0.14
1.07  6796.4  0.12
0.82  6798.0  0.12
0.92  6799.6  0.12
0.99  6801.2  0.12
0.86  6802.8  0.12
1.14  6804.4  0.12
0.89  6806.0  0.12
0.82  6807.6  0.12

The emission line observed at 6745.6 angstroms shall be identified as C IV 1549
